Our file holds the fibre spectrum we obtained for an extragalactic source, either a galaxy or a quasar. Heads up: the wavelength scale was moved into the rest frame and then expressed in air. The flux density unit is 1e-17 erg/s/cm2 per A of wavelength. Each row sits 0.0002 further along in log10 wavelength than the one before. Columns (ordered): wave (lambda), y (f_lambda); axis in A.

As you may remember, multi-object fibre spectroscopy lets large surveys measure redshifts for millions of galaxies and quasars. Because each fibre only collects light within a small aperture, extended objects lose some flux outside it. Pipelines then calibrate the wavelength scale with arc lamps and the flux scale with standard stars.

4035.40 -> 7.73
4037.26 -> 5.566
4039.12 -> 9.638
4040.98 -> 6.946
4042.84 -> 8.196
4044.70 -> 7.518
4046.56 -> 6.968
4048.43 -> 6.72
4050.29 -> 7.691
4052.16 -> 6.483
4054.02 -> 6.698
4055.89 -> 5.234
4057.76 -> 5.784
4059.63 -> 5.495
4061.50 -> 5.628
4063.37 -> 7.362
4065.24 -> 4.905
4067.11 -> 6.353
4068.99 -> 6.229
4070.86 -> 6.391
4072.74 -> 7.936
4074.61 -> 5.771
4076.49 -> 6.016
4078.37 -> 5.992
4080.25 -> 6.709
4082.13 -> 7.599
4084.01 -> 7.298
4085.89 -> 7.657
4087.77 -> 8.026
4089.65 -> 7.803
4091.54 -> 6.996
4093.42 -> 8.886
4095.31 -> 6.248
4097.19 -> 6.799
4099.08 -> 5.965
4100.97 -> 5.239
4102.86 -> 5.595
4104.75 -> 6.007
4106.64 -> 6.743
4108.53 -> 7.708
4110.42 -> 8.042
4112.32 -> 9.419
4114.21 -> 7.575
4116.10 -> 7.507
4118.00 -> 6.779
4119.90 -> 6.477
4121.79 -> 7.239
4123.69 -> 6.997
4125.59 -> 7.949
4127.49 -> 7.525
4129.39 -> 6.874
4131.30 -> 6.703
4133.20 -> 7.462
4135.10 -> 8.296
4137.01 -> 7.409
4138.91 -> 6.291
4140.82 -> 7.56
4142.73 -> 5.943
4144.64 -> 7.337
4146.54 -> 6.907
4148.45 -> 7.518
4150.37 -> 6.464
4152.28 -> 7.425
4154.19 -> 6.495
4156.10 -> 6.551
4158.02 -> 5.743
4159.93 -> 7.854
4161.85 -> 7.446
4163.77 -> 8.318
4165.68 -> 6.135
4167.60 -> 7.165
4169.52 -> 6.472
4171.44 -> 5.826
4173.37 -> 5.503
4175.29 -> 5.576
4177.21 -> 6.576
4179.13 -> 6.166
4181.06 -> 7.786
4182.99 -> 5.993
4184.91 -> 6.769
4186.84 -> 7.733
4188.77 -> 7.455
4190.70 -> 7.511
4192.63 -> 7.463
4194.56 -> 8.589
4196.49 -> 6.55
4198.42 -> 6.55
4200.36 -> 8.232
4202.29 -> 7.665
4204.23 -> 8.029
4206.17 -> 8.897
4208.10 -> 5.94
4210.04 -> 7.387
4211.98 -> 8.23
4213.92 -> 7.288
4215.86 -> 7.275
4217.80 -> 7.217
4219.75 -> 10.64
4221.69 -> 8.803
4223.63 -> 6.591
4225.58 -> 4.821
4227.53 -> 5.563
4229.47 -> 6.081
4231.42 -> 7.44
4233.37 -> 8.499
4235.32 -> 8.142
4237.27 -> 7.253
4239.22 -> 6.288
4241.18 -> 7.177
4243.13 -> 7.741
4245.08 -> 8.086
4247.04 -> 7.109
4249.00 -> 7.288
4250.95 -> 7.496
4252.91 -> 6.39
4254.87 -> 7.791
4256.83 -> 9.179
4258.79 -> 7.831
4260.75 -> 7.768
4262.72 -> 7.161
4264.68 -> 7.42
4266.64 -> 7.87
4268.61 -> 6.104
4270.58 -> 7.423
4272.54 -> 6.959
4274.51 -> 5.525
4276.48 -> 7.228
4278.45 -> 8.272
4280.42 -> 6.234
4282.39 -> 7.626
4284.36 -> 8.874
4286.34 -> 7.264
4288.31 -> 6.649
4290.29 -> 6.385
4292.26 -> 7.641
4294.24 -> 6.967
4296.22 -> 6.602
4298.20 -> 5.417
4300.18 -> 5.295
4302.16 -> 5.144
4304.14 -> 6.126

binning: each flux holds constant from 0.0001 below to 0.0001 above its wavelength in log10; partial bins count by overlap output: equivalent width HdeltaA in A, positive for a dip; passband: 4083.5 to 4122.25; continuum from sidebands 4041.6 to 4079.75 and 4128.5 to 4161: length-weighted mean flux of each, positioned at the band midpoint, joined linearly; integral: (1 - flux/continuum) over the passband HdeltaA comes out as -2.3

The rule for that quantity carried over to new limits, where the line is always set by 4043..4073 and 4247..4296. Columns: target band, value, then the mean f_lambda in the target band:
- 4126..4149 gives -1.3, 7.16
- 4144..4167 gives -0.6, 7.02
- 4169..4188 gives 1.3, 6.45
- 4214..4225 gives -1.3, 7.92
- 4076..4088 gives -0.8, 7.02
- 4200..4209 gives -0.9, 7.74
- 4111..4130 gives -2.1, 7.46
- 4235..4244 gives -0.1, 7.25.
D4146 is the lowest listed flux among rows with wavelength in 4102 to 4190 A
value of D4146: 5.503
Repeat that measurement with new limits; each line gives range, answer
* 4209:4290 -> 4.821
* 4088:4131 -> 5.239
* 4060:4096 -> 4.905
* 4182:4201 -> 5.993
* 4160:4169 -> 6.135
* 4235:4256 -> 6.288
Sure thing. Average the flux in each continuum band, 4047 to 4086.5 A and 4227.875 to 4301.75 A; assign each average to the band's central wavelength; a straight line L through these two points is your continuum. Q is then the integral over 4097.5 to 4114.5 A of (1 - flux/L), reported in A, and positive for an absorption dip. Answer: -0.7 A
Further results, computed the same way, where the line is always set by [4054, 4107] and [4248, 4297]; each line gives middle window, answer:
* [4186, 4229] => -2.66 A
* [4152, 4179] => 0.96 A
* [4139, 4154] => -0.37 A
